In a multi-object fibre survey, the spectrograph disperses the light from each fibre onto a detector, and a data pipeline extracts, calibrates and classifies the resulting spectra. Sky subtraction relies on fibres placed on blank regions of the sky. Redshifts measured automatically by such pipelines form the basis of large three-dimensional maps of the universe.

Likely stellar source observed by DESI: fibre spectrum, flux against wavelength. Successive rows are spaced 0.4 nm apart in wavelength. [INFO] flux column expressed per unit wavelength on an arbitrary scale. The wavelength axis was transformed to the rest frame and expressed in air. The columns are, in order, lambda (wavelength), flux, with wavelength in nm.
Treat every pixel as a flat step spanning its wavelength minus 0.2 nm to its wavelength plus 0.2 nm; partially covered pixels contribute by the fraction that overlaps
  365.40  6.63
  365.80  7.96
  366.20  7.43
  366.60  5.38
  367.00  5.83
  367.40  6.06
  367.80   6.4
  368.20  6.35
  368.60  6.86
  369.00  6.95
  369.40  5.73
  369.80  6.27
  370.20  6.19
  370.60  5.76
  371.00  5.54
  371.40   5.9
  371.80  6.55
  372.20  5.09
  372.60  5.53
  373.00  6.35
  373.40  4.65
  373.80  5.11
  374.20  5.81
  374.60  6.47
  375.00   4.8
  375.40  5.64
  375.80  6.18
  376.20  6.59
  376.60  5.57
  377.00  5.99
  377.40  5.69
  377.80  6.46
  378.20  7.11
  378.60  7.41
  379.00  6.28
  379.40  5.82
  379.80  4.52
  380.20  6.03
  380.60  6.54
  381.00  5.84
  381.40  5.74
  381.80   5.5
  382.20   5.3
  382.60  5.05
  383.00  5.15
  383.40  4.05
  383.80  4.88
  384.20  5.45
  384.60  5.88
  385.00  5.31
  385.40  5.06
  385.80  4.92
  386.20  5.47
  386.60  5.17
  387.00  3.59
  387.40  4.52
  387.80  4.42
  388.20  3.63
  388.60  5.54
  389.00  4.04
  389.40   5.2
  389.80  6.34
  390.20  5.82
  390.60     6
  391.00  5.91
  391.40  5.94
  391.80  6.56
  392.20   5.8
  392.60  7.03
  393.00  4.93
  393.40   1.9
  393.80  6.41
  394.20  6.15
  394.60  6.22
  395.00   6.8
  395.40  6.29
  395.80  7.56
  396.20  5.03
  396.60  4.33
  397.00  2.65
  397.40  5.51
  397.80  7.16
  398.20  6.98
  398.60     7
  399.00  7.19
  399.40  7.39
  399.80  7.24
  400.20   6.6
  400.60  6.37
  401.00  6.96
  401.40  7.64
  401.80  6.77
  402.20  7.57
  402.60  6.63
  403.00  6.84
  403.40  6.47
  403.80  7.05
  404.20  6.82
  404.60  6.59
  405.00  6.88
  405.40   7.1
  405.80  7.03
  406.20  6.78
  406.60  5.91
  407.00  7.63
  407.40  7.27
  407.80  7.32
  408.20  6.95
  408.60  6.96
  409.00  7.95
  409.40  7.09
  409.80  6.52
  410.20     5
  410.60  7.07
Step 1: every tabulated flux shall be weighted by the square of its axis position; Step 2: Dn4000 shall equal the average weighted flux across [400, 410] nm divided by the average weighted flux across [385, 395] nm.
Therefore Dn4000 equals 1.4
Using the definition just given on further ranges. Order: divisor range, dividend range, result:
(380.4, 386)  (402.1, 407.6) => 1.44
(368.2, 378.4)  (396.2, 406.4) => 1.28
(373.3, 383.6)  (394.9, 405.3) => 1.27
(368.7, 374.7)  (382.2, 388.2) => 0.90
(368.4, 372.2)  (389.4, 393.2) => 1.09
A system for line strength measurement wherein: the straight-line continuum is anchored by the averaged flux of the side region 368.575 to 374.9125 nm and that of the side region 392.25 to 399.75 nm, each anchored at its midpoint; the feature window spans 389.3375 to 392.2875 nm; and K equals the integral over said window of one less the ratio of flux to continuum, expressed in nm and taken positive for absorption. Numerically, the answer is -0.03 nm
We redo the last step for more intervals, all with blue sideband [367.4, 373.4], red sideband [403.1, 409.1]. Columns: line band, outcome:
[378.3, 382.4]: 0.246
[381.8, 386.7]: 0.958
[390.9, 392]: 0.072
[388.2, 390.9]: 0.485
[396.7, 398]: 0.327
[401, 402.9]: -0.072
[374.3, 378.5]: 0.089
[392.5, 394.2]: 0.399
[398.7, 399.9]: -0.082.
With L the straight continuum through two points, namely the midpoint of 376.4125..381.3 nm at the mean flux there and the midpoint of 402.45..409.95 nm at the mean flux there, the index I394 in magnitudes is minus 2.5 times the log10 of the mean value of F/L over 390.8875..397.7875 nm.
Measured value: 0.17 mag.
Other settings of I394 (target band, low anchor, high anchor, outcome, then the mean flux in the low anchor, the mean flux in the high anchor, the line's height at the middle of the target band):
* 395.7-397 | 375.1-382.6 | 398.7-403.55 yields 0.32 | 5.97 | 6.98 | 6.76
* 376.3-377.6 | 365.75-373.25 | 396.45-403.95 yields 0.08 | 6.17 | 6.56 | 6.27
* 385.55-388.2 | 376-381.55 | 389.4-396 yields 0.29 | 6.12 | 5.96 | 6.02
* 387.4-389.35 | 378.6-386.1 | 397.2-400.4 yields 0.31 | 5.46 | 6.88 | 5.98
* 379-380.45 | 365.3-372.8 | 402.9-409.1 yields 0.15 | 6.23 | 6.96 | 6.44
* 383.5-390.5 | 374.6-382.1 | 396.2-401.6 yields 0.22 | 5.99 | 6.34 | 6.13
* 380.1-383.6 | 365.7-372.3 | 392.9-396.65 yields 0.09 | 6.24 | 5.63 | 5.94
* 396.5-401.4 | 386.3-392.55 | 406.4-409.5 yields -0.02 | 5.28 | 7.14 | 6.23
